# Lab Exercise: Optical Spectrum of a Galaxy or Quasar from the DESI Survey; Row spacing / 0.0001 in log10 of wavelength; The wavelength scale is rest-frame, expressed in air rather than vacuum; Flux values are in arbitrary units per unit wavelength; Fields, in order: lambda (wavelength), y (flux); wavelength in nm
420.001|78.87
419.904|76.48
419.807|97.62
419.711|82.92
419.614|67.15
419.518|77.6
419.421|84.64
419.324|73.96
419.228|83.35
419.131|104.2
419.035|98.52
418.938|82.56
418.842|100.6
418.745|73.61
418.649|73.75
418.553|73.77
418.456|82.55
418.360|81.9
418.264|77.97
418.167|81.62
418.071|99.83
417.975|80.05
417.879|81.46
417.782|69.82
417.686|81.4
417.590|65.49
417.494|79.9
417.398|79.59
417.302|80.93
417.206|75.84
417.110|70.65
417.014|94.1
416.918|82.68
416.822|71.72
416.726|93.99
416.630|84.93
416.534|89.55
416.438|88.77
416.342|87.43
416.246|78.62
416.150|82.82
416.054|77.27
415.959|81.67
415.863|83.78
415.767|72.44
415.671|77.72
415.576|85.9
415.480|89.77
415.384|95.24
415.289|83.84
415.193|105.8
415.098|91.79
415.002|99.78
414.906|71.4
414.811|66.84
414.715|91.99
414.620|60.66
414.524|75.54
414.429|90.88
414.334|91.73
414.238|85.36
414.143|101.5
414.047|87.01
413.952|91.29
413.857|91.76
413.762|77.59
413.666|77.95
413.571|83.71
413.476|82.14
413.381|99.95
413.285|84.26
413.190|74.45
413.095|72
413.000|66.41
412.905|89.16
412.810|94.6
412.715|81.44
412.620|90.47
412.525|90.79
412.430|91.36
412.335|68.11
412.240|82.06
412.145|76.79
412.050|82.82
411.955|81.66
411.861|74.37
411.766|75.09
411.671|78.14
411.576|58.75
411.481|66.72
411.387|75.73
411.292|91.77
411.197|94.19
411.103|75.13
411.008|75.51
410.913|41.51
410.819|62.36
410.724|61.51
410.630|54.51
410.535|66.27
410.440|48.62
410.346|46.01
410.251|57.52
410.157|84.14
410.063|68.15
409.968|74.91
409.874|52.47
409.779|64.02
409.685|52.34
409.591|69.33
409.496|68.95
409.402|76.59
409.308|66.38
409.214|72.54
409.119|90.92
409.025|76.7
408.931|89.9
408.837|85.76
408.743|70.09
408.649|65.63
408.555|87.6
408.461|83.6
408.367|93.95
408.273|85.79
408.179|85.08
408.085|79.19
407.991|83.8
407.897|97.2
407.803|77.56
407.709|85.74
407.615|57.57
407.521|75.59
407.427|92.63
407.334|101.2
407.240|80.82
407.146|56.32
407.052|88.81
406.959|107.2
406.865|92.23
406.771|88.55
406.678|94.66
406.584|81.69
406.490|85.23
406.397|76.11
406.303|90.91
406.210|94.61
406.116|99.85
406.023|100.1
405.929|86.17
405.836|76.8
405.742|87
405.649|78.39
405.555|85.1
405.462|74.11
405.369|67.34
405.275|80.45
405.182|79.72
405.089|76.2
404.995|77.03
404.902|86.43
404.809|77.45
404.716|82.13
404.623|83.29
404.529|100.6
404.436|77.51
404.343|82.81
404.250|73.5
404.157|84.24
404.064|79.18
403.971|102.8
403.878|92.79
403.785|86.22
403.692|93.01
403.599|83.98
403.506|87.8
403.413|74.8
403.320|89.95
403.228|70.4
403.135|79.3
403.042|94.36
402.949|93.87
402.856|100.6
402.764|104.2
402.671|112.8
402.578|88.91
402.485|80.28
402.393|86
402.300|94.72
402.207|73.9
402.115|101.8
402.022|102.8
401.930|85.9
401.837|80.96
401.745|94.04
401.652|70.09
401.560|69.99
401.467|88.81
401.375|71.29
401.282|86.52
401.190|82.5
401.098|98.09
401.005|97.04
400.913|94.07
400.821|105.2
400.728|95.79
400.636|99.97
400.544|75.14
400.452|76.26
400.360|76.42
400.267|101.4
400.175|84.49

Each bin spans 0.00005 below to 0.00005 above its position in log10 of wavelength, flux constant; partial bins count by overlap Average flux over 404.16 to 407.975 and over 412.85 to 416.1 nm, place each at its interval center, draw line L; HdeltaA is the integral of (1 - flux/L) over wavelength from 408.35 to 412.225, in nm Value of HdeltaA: 0.573 nm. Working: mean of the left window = 83.9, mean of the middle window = 71.6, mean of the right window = 84.1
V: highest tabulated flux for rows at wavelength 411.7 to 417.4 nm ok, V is 105.8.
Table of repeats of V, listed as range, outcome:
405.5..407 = 107.2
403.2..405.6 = 102.8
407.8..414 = 99.95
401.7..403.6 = 112.8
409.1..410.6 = 90.92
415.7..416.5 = 88.77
